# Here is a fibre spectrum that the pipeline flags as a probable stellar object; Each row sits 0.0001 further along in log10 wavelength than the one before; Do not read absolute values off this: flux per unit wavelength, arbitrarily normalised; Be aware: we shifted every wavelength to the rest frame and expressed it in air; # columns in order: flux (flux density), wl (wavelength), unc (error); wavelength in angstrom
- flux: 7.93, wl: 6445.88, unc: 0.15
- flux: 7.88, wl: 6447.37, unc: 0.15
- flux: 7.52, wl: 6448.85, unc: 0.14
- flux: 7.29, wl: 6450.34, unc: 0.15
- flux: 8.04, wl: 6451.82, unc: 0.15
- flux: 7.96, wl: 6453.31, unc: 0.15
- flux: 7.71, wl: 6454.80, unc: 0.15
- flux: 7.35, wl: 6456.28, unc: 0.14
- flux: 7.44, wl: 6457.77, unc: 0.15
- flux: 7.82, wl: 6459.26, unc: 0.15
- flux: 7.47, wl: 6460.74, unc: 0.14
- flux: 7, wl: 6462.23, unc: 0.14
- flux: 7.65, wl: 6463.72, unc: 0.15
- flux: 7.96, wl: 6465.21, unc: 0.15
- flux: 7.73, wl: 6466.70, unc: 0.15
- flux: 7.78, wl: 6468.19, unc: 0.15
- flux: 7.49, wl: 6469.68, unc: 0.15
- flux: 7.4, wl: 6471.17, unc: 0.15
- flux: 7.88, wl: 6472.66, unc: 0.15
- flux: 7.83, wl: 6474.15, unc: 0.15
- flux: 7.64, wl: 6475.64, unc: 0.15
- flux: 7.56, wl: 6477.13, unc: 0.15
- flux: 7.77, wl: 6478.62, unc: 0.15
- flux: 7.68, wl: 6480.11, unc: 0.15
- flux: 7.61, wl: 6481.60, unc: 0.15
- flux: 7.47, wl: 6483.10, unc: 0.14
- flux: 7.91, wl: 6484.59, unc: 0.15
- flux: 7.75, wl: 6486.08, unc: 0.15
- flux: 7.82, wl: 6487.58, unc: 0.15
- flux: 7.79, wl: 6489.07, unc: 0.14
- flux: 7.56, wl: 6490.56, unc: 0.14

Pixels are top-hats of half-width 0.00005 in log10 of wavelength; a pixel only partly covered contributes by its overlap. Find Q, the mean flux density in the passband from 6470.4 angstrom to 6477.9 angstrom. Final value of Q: 7.67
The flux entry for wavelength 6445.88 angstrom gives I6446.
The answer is 7.93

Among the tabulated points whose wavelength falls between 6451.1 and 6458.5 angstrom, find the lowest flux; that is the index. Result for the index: 7.35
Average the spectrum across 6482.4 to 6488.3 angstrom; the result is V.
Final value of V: 7.74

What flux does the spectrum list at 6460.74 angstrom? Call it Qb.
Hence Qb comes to 7.47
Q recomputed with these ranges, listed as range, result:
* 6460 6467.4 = 7.56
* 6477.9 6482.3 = 7.69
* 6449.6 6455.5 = 7.75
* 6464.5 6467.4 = 7.84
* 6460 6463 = 7.24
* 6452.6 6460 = 7.65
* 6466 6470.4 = 7.66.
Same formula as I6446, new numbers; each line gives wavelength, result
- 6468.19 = 7.78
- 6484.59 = 7.91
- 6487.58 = 7.82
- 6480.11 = 7.68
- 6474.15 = 7.83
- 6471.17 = 7.4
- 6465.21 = 7.96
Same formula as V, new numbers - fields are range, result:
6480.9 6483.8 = 7.52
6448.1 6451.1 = 7.42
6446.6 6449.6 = 7.69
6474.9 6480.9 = 7.67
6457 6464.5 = 7.47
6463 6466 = 7.8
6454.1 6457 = 7.55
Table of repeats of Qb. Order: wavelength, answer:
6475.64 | 7.64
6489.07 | 7.79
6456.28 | 7.35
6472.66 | 7.88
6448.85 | 7.52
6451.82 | 8.04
